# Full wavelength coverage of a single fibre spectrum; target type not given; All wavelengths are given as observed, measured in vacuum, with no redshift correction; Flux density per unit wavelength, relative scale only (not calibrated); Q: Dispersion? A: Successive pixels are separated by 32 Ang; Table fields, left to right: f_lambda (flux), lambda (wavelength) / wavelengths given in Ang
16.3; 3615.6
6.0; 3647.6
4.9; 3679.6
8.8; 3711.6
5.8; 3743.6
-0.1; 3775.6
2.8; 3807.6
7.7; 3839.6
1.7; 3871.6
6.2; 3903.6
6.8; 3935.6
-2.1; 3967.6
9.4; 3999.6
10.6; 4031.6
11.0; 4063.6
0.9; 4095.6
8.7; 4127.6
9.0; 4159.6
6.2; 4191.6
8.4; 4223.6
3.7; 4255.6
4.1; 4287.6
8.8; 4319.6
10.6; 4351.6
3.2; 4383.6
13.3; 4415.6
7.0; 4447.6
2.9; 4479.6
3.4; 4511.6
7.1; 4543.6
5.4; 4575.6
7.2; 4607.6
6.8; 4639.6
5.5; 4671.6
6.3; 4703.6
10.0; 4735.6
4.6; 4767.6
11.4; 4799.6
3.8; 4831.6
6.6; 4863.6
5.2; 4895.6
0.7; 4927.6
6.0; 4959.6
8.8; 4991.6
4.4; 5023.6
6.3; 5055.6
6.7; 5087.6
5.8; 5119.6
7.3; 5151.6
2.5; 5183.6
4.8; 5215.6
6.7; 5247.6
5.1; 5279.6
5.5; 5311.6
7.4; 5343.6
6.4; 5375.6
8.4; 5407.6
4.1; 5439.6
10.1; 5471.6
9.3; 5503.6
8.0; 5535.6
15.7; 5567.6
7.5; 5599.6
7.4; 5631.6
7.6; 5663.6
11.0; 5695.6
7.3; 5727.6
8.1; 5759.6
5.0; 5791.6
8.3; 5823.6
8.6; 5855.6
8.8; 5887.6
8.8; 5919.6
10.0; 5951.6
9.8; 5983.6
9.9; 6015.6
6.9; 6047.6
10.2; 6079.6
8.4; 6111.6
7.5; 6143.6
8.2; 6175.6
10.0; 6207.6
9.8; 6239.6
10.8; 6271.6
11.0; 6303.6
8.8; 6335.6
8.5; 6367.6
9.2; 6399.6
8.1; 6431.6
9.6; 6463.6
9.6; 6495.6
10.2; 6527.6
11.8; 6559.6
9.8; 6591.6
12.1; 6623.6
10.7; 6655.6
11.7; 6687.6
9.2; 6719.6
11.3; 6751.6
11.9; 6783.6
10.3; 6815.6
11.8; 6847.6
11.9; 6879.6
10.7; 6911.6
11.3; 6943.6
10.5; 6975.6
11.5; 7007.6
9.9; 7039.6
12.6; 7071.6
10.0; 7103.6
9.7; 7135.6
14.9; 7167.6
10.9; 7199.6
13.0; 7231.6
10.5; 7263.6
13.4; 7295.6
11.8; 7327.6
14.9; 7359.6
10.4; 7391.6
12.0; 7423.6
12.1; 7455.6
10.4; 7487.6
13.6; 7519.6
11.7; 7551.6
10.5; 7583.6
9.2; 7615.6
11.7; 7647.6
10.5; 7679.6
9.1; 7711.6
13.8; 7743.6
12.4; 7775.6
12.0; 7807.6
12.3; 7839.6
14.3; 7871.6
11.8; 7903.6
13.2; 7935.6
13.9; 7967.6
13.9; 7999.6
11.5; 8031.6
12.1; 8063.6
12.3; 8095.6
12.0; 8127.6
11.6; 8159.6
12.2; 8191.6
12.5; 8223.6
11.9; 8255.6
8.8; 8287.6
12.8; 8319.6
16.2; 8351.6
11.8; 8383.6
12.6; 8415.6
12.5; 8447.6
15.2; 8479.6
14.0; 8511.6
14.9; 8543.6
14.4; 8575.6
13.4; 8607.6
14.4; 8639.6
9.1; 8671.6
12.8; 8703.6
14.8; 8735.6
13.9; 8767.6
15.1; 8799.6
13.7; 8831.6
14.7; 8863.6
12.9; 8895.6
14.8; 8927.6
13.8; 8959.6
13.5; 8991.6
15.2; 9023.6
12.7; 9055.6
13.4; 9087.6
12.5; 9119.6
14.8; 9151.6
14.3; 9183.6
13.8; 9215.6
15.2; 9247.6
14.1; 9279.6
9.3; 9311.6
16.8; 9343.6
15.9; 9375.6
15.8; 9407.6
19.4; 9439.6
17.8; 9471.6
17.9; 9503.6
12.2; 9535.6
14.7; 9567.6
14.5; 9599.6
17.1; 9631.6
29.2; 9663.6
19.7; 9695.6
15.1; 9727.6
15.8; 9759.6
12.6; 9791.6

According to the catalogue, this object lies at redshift 0.472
